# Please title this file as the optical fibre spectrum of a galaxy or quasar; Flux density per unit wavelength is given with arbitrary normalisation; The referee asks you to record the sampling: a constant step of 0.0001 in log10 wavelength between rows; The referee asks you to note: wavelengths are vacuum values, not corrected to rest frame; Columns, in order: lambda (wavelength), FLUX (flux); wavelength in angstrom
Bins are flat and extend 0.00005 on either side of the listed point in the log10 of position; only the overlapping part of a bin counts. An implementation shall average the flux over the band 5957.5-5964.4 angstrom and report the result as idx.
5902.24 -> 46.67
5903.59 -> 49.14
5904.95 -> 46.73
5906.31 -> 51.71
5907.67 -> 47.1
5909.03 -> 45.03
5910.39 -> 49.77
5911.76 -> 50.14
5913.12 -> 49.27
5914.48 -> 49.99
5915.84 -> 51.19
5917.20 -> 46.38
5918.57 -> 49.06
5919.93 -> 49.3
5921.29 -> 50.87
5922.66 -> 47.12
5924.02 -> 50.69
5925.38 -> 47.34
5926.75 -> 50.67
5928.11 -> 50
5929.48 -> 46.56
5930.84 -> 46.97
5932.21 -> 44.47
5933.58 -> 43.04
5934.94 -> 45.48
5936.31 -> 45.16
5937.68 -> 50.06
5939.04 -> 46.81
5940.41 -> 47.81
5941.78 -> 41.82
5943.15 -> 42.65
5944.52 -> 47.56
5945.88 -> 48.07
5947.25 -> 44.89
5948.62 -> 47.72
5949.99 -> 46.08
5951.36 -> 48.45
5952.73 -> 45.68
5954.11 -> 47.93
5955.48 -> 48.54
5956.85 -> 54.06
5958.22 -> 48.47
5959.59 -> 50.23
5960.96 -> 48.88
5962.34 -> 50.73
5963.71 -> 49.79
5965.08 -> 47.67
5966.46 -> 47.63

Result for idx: 49.7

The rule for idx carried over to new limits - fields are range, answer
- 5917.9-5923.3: 49.1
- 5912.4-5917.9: 49.2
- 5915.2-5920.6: 48.9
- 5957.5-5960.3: 49.5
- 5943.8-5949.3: 47.1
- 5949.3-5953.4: 46.7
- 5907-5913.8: 48.2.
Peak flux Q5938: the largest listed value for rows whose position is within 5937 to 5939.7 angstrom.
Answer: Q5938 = 50.06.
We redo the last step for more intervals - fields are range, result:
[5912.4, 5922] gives 51.19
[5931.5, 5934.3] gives 44.47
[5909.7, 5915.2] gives 50.14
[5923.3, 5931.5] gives 50.69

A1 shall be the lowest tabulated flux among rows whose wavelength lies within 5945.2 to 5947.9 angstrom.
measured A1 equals 44.89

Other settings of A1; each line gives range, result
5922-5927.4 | 47.12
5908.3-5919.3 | 45.03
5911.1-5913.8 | 49.27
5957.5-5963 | 48.47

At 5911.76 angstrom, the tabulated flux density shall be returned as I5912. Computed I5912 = 50.14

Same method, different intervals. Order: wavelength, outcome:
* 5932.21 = 44.47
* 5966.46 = 47.63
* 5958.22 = 48.47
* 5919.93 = 49.3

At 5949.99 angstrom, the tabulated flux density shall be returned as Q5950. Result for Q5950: 46.08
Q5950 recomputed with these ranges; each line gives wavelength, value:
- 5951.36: 48.45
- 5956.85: 54.06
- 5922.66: 47.12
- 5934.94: 45.48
